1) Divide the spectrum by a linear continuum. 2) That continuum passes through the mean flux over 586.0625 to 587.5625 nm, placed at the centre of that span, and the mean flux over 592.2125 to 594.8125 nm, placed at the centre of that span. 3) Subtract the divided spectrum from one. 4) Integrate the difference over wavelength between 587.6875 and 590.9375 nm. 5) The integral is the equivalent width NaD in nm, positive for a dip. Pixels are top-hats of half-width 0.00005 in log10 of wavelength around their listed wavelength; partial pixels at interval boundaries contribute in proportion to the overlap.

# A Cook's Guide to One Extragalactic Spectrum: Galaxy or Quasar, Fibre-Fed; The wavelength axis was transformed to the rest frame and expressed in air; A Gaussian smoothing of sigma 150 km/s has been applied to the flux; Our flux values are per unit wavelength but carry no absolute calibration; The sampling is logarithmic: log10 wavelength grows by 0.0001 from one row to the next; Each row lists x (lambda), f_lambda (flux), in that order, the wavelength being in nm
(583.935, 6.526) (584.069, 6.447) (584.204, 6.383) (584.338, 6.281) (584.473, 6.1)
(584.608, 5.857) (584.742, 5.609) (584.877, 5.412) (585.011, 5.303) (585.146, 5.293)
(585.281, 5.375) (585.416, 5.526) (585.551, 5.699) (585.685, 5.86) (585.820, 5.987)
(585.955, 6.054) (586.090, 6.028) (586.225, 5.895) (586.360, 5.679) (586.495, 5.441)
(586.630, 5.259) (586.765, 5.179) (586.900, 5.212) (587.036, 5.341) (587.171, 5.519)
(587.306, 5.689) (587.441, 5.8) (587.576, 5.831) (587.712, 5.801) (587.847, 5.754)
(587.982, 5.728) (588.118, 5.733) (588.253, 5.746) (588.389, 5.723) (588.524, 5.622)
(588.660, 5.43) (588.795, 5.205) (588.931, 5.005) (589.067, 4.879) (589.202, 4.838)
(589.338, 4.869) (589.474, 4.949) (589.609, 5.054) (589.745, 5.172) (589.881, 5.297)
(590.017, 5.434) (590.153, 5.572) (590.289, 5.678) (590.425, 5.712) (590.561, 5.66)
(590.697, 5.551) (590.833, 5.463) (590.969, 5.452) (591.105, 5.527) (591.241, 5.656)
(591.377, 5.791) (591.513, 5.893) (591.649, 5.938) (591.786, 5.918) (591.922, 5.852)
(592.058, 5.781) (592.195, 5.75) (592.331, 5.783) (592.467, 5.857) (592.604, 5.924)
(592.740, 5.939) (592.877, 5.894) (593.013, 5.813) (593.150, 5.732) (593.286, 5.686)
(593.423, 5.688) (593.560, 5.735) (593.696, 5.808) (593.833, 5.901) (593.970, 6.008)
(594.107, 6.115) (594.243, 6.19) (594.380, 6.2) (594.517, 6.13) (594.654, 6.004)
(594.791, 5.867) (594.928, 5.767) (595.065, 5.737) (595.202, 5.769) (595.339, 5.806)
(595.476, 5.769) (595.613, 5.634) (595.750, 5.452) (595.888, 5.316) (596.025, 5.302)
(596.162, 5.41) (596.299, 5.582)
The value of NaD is 0.157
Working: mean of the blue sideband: 5.55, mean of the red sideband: 5.91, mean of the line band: 5.41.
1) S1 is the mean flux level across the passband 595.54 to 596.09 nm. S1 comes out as 5.43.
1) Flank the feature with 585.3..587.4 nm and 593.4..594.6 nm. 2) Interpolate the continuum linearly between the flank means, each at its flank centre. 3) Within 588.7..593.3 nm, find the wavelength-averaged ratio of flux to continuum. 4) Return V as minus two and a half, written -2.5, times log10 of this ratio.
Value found 0.06 mag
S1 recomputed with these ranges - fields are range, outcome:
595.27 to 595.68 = 5.74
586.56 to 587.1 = 5.24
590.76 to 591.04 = 5.46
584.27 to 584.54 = 6.19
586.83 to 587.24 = 5.35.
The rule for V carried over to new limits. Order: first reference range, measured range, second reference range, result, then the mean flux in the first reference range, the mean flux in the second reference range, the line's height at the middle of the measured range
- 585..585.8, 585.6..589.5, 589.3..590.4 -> -0.02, 5.55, 5.28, 5.42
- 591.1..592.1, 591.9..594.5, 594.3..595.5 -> 0.00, 5.81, 5.9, 5.86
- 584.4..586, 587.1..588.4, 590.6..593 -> -0.01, 5.67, 5.76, 5.71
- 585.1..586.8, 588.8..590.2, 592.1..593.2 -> 0.13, 5.65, 5.83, 5.75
